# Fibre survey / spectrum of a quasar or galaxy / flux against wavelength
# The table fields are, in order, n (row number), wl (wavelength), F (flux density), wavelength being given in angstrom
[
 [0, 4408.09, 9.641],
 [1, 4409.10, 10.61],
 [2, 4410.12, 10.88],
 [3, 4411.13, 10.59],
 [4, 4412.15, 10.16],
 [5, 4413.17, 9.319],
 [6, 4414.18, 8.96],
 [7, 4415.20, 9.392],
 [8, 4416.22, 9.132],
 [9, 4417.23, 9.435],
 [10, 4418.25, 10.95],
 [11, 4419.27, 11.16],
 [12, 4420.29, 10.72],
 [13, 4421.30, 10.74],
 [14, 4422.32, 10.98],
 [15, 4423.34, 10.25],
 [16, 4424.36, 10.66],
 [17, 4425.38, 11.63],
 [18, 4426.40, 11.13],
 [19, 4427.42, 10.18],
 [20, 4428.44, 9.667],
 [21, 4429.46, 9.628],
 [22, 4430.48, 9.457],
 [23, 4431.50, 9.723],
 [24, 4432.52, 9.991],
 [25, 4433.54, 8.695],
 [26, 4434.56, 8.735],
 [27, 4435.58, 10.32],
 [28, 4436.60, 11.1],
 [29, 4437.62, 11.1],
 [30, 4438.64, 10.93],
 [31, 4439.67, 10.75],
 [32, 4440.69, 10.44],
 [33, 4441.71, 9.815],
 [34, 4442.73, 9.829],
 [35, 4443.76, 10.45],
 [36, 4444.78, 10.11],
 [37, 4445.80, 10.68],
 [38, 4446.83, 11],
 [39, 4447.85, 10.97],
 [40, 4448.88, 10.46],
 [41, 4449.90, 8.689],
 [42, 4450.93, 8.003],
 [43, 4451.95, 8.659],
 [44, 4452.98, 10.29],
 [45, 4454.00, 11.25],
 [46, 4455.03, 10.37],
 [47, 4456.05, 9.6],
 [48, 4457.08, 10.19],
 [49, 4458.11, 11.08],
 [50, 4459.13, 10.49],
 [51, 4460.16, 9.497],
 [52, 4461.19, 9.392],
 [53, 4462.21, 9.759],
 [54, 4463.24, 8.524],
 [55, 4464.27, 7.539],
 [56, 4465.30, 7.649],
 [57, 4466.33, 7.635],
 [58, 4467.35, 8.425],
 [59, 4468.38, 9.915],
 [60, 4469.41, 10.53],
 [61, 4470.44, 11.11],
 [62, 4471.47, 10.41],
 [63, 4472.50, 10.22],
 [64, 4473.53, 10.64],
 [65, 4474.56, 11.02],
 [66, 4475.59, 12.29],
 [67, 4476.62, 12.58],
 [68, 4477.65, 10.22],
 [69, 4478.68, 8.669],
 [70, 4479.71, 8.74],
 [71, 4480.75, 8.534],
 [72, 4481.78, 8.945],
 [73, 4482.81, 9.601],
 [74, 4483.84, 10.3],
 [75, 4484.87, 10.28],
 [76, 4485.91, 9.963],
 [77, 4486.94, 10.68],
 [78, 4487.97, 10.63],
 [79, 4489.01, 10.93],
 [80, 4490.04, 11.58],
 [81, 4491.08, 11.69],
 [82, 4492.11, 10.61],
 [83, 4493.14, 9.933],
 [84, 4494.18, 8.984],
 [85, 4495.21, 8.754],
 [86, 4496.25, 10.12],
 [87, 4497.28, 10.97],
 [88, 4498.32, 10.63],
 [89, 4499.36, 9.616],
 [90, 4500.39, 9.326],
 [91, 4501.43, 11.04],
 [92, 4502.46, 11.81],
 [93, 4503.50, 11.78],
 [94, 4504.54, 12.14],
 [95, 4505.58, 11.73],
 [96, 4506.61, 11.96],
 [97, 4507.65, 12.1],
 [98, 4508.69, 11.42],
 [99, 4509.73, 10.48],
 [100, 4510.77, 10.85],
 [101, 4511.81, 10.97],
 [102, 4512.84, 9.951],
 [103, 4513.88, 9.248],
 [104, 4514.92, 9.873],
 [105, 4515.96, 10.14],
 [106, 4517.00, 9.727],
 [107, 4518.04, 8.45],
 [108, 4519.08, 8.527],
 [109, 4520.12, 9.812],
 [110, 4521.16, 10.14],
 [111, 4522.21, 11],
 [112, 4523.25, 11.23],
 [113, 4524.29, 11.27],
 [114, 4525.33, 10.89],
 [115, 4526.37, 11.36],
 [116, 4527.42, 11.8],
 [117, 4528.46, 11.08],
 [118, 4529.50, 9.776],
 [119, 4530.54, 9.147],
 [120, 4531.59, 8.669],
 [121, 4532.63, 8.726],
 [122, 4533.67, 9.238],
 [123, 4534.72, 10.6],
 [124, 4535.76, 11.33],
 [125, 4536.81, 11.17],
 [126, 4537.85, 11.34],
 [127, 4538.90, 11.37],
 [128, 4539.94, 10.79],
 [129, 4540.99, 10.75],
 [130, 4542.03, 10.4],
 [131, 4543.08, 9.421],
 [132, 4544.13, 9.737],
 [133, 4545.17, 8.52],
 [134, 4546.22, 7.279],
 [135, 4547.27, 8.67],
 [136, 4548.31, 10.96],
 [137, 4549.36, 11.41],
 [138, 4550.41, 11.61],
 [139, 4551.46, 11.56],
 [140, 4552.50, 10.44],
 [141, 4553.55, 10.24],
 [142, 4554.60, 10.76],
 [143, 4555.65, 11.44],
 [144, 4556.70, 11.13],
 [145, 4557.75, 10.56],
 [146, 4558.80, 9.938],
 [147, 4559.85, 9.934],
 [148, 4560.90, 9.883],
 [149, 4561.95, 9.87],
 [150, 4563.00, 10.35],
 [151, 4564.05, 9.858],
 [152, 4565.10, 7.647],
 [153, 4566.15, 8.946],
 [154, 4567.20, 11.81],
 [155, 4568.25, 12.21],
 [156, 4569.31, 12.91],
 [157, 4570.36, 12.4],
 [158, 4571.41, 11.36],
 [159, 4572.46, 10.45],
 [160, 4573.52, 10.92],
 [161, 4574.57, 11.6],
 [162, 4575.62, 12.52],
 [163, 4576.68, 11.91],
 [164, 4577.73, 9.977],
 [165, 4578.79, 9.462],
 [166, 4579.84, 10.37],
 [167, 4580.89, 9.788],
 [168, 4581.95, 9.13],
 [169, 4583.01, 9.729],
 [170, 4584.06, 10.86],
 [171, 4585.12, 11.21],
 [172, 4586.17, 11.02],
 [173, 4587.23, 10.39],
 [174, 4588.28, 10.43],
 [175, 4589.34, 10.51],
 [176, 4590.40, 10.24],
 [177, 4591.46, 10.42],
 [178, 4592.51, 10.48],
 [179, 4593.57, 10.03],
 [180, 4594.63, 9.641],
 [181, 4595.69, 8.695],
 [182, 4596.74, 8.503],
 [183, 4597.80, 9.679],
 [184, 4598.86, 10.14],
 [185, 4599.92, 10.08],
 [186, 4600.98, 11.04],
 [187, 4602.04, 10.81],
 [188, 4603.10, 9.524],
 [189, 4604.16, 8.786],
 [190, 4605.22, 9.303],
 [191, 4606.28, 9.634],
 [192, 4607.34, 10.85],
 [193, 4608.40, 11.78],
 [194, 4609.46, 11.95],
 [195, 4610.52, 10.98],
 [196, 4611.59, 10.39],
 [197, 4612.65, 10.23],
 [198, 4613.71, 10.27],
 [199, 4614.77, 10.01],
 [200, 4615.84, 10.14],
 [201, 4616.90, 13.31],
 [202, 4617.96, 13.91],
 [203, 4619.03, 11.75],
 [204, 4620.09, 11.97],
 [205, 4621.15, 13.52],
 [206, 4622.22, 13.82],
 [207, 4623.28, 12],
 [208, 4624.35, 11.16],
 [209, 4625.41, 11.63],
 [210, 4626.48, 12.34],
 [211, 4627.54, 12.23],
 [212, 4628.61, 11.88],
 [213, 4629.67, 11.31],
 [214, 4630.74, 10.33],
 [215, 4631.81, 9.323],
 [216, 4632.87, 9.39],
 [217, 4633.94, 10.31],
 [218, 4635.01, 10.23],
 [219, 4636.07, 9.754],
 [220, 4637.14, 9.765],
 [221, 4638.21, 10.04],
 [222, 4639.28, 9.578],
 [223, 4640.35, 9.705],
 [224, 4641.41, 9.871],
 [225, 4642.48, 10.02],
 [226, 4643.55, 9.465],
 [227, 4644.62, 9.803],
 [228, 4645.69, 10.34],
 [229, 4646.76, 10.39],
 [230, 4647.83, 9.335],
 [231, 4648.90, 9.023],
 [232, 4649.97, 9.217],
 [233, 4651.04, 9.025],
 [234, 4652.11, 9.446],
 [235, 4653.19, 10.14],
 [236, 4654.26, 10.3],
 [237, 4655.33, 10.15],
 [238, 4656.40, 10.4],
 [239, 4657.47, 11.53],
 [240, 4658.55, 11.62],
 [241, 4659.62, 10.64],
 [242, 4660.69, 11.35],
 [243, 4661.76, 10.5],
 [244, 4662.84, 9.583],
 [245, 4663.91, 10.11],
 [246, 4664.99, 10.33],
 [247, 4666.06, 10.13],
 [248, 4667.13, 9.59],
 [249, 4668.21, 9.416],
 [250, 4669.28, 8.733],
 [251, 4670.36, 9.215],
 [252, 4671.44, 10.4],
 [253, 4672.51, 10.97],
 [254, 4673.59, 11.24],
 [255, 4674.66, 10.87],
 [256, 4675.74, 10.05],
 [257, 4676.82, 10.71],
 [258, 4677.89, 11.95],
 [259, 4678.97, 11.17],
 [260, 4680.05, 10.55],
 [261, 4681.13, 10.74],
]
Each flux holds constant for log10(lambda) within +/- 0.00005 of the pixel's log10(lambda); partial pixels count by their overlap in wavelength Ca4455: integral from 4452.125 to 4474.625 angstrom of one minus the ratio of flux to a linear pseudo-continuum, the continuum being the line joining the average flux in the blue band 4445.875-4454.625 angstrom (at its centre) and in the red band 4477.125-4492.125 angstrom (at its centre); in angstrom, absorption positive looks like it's 0.55 angstrom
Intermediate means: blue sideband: 9.95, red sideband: 10.1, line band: 9.76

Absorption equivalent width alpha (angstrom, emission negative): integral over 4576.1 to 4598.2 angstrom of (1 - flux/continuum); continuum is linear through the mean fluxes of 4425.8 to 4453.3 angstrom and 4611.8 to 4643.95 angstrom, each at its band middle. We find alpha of 1.3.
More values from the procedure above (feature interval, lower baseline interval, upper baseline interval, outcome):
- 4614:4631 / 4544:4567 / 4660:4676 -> -3.1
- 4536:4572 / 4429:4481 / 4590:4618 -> -1.0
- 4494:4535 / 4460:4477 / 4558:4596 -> -1.2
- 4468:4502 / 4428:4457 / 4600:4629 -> 0.2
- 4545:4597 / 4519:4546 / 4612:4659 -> 0.1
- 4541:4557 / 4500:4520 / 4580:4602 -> 0.2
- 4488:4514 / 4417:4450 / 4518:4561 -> -1.1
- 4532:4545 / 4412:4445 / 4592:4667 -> 0.0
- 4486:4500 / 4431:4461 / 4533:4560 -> -0.2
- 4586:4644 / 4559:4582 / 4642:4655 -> -3.0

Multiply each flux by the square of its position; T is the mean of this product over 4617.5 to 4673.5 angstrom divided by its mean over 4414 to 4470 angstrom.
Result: 1.16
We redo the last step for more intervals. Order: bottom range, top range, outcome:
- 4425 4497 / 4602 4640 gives 1.17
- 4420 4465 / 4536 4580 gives 1.11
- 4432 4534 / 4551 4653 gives 1.09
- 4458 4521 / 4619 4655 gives 1.10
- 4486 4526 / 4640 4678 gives 1.03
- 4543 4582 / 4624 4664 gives 1.02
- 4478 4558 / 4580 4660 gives 1.06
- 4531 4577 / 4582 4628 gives 1.05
